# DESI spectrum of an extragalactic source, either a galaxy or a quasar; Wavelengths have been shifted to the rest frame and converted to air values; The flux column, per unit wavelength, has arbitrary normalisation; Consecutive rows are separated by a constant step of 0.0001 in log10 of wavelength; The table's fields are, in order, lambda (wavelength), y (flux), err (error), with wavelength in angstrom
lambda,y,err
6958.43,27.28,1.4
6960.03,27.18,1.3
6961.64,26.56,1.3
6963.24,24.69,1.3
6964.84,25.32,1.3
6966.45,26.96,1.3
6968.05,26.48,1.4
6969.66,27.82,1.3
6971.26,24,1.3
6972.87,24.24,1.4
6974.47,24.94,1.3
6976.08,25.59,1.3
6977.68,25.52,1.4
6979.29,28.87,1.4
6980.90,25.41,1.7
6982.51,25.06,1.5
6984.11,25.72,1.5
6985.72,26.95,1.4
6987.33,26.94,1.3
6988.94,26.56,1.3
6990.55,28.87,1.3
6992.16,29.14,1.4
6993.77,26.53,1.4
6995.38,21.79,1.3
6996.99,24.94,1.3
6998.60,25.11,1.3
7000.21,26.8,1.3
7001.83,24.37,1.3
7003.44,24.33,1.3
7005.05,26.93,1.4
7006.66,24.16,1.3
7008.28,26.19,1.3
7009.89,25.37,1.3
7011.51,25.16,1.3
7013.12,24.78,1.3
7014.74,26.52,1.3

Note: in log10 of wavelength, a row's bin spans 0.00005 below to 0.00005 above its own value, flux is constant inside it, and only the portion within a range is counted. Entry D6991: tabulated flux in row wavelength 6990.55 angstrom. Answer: 28.87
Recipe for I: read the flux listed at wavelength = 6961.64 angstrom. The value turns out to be 26.56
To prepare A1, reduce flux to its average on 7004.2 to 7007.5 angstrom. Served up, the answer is 25.5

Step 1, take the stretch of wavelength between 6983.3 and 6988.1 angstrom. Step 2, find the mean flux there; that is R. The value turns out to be 26.6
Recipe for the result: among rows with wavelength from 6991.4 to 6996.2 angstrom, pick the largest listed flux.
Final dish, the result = 29.14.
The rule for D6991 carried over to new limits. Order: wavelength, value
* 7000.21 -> 26.8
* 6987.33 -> 26.94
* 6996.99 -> 24.94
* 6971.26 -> 24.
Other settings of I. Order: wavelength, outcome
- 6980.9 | 25.41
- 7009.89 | 25.37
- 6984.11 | 25.72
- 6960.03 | 27.18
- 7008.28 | 26.19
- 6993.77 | 26.53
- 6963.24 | 24.69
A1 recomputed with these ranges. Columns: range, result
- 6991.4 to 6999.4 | 25.5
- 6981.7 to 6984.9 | 25.4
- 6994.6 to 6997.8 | 23.4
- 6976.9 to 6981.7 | 26.6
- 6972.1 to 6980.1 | 25.8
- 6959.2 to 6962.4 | 26.8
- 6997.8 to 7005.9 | 25.5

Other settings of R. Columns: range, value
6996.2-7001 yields 25.6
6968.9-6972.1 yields 25.9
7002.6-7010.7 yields 25.4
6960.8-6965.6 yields 25.5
